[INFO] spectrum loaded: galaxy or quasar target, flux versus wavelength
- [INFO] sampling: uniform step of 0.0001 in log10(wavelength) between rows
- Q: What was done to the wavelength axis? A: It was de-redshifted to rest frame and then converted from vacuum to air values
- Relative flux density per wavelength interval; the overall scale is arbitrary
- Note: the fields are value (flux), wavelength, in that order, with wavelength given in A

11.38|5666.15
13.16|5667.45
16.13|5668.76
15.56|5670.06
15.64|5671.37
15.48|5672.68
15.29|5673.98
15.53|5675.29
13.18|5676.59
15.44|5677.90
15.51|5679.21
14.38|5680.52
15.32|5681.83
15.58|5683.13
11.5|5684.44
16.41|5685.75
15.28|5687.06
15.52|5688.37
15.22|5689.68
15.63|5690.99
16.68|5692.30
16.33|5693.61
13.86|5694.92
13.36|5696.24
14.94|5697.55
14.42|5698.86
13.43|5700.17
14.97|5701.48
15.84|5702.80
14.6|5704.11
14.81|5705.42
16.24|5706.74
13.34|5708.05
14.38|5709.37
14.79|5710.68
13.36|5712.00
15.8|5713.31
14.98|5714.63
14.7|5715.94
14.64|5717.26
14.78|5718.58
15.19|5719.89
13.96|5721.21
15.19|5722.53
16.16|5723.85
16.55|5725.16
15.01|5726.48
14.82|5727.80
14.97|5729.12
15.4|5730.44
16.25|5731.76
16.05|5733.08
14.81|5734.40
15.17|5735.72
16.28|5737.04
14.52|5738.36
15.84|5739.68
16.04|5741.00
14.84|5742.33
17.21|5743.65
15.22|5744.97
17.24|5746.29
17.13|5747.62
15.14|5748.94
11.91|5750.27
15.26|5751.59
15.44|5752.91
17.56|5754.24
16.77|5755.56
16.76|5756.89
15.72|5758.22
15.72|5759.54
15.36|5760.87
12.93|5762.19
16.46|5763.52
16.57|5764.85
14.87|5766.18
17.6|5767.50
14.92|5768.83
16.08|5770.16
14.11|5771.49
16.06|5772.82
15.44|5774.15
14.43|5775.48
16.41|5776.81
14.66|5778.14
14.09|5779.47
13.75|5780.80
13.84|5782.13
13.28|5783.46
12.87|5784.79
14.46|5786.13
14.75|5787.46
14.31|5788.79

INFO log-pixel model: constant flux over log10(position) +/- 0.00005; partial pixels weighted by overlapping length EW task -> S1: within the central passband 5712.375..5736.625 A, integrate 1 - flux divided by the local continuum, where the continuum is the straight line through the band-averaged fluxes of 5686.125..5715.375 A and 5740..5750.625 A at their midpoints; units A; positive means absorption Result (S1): 0.2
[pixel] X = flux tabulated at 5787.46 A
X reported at 14.75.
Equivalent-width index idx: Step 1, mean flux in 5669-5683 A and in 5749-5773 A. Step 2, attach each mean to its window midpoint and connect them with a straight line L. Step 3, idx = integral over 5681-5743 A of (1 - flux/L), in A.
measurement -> 1.12 A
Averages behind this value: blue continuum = 15.2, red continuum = 15.5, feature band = 15.1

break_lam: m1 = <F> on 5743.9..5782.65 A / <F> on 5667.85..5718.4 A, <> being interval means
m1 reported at 1.0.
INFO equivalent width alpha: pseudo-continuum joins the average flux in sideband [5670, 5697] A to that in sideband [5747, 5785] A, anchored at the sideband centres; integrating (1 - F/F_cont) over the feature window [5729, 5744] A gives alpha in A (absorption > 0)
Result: -0.42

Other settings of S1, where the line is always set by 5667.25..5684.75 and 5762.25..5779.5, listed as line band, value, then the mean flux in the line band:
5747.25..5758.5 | -0.2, 15.7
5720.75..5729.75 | 0.0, 15.3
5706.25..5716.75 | 0.3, 14.7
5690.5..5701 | 0.2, 14.8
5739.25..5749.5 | -0.5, 16.1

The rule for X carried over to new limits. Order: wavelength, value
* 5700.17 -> 13.43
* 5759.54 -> 15.72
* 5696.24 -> 13.36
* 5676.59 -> 13.18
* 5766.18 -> 14.87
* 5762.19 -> 12.93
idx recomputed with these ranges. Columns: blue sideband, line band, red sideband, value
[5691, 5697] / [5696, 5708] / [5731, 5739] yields 0.4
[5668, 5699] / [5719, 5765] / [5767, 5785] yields -1.9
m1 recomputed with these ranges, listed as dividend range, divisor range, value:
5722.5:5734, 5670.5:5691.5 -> 1.04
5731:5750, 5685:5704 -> 1.04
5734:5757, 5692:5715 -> 1.07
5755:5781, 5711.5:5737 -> 1.02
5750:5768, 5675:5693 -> 1.04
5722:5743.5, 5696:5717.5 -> 1.06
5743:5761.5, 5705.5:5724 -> 1.08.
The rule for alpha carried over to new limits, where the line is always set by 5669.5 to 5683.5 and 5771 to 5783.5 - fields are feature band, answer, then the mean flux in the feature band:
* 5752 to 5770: -1.4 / 15.9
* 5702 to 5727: 0.0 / 15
